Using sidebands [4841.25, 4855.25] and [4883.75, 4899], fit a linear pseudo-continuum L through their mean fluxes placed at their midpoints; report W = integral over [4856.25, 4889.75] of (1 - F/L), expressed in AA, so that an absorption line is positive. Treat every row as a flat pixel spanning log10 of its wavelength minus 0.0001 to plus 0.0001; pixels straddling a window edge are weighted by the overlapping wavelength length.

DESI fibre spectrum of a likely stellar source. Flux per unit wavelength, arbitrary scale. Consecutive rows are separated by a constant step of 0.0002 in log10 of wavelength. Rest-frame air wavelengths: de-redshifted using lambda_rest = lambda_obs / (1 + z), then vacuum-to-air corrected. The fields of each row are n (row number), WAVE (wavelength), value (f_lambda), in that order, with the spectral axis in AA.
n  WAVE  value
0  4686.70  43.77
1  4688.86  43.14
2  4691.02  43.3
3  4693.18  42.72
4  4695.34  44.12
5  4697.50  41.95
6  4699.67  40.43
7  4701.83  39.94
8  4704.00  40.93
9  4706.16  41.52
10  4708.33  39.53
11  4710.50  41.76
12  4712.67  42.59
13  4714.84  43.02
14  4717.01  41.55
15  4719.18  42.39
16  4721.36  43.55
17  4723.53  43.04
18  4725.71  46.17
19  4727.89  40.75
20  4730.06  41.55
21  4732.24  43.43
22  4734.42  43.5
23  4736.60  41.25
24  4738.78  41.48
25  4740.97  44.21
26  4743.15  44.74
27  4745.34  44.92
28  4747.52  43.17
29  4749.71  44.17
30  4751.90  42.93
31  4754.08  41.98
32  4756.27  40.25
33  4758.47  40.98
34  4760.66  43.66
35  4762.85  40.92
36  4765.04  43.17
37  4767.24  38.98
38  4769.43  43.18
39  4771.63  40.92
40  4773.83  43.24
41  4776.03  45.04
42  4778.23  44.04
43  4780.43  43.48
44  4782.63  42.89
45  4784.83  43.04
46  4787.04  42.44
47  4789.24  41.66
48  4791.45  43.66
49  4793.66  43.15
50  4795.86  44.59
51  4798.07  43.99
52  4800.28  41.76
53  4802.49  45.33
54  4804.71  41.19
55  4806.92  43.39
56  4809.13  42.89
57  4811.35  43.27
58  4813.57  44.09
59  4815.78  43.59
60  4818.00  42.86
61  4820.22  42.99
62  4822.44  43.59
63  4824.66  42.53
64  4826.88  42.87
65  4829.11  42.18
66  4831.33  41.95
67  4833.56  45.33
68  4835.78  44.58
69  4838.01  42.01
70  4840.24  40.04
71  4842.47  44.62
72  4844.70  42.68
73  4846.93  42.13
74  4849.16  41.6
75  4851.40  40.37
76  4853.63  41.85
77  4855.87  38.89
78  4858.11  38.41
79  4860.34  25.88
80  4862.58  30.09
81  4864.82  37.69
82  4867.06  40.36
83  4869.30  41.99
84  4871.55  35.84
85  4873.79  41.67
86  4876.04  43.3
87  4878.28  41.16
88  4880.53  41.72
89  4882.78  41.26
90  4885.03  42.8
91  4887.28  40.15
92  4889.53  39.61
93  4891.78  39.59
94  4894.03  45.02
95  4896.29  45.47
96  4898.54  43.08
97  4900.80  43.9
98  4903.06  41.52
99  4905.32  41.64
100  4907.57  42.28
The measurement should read 2.68 AA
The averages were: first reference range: 42.1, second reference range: 42.2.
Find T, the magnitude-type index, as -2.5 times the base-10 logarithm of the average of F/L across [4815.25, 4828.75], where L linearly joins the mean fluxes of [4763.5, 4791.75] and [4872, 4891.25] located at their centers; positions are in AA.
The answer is -0.024 mag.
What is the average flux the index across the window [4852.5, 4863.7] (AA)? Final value 35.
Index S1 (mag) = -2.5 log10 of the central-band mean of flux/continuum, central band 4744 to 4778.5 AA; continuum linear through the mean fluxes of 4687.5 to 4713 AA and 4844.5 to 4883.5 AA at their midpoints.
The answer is -0.05 mag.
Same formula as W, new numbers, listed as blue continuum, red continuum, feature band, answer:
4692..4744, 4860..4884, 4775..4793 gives -1.1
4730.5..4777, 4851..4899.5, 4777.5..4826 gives -1.9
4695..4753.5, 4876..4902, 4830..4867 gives 2.1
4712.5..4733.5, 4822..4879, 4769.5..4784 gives -0.5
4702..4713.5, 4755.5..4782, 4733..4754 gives -0.7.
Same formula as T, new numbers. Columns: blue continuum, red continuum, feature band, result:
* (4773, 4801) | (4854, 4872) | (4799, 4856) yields -0.08 mag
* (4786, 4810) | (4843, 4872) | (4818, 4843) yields -0.06 mag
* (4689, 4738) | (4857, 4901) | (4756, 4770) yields 0.00 mag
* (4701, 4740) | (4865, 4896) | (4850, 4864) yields 0.15 mag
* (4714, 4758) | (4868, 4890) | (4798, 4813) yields -0.03 mag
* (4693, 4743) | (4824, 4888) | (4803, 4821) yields -0.05 mag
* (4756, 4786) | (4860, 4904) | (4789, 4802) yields -0.03 mag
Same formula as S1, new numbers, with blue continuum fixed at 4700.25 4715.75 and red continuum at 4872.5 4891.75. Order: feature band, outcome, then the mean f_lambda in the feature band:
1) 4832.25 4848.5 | -0.04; 43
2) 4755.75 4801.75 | -0.04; 42.7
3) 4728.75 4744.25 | -0.04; 42.9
